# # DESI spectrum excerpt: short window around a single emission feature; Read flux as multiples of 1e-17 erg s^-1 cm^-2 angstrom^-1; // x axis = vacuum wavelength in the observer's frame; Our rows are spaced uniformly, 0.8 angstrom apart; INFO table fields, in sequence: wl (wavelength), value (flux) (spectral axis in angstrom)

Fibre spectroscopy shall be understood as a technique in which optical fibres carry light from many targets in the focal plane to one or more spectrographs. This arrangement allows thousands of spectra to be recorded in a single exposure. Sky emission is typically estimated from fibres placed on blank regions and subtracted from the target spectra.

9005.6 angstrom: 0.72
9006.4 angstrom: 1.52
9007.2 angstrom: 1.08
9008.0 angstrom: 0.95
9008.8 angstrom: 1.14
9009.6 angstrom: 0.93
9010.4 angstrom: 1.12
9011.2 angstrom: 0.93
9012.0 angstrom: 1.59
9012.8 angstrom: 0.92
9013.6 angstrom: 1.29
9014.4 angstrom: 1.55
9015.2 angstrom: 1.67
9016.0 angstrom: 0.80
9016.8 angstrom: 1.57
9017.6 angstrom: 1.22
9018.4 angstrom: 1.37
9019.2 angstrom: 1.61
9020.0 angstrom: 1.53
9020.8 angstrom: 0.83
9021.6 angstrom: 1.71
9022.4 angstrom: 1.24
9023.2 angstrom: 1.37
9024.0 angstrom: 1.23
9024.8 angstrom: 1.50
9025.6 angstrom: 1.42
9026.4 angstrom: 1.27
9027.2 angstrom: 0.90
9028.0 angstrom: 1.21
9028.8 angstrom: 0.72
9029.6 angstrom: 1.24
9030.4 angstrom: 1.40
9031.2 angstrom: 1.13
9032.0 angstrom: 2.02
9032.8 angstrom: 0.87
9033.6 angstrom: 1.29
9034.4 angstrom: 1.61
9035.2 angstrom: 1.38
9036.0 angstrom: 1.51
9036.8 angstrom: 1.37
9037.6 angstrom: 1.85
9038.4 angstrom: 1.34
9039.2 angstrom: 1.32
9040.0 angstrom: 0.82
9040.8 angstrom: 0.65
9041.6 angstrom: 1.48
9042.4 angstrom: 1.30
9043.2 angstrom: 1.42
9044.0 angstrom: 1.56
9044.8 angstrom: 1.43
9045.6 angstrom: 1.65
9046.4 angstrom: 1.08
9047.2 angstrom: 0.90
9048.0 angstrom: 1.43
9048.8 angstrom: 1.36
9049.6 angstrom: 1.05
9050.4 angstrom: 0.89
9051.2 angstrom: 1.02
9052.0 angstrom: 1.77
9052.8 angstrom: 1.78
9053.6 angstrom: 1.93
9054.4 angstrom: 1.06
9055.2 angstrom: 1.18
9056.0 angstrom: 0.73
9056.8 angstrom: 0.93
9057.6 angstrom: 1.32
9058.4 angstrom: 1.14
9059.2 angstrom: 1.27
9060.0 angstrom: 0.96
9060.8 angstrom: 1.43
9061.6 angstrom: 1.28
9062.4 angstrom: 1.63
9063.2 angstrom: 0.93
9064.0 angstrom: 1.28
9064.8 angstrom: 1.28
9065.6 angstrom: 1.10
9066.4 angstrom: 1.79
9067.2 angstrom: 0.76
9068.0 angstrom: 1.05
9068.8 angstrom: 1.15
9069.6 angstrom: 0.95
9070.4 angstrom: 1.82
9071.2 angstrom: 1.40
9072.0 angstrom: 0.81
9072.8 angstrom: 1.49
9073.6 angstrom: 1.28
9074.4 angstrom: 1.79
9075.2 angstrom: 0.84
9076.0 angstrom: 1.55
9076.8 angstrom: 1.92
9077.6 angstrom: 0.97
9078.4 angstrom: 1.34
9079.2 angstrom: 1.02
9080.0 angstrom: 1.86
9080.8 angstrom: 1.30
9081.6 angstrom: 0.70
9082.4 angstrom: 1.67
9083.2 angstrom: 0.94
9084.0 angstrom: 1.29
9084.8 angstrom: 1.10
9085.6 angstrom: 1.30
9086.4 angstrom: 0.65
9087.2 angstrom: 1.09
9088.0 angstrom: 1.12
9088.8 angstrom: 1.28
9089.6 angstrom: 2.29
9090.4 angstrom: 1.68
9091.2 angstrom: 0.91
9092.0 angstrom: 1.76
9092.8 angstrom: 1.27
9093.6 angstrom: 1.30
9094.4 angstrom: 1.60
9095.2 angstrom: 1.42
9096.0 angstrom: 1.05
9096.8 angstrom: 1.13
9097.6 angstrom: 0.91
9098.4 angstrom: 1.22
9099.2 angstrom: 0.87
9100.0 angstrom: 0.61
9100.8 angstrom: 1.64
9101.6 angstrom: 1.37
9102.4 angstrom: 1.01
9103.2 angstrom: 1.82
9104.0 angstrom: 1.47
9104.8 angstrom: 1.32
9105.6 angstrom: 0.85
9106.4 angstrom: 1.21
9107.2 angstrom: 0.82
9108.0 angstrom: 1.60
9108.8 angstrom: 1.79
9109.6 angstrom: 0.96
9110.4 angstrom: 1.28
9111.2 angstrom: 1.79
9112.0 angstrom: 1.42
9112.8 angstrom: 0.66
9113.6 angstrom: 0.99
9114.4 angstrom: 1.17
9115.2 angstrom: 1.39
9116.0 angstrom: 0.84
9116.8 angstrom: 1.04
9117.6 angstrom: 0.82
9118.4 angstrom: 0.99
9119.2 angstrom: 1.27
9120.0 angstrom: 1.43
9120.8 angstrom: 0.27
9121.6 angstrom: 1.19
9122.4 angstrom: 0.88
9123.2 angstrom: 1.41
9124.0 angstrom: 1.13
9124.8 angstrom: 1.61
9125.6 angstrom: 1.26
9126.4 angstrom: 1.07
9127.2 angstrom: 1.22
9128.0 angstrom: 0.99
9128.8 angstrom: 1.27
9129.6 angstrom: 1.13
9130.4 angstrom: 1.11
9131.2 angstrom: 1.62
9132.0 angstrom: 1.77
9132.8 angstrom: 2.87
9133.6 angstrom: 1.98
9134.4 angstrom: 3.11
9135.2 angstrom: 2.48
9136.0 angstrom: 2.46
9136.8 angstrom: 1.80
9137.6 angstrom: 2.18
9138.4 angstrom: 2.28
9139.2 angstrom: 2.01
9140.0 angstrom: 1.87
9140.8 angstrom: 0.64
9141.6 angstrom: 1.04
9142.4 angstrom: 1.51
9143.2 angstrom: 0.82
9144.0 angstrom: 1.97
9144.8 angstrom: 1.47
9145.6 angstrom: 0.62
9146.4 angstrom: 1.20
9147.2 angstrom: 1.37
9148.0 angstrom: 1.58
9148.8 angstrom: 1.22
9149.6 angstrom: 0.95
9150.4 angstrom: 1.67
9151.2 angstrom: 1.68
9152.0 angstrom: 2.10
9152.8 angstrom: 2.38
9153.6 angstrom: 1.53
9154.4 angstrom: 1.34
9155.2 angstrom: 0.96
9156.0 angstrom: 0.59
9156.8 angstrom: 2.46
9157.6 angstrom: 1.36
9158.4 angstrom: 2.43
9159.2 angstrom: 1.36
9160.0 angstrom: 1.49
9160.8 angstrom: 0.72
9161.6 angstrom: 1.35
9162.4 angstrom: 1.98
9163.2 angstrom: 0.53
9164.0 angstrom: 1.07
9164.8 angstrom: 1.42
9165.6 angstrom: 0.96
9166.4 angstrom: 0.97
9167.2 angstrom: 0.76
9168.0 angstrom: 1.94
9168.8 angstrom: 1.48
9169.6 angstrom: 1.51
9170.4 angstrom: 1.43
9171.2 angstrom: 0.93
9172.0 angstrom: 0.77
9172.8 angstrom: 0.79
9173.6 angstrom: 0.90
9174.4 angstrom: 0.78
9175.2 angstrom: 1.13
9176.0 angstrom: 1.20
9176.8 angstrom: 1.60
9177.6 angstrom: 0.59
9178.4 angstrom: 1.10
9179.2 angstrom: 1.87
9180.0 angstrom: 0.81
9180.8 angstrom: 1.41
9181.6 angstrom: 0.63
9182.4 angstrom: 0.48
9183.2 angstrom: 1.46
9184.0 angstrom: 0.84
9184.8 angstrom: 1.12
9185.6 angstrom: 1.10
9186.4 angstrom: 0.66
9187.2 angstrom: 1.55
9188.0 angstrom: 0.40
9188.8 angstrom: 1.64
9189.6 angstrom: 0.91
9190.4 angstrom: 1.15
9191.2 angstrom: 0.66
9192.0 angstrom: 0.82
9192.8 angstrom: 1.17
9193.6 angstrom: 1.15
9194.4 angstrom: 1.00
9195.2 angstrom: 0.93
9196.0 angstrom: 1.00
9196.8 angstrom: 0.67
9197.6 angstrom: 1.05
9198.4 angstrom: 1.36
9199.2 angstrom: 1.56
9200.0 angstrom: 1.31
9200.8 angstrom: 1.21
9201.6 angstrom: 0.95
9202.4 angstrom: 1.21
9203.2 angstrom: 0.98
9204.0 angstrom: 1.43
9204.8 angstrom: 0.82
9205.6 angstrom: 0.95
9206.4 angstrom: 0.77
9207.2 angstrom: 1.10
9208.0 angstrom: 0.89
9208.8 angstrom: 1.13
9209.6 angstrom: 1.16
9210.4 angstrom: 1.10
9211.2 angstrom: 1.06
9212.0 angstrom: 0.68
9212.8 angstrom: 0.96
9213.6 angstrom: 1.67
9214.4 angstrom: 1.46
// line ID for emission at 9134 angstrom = [S II] 6716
